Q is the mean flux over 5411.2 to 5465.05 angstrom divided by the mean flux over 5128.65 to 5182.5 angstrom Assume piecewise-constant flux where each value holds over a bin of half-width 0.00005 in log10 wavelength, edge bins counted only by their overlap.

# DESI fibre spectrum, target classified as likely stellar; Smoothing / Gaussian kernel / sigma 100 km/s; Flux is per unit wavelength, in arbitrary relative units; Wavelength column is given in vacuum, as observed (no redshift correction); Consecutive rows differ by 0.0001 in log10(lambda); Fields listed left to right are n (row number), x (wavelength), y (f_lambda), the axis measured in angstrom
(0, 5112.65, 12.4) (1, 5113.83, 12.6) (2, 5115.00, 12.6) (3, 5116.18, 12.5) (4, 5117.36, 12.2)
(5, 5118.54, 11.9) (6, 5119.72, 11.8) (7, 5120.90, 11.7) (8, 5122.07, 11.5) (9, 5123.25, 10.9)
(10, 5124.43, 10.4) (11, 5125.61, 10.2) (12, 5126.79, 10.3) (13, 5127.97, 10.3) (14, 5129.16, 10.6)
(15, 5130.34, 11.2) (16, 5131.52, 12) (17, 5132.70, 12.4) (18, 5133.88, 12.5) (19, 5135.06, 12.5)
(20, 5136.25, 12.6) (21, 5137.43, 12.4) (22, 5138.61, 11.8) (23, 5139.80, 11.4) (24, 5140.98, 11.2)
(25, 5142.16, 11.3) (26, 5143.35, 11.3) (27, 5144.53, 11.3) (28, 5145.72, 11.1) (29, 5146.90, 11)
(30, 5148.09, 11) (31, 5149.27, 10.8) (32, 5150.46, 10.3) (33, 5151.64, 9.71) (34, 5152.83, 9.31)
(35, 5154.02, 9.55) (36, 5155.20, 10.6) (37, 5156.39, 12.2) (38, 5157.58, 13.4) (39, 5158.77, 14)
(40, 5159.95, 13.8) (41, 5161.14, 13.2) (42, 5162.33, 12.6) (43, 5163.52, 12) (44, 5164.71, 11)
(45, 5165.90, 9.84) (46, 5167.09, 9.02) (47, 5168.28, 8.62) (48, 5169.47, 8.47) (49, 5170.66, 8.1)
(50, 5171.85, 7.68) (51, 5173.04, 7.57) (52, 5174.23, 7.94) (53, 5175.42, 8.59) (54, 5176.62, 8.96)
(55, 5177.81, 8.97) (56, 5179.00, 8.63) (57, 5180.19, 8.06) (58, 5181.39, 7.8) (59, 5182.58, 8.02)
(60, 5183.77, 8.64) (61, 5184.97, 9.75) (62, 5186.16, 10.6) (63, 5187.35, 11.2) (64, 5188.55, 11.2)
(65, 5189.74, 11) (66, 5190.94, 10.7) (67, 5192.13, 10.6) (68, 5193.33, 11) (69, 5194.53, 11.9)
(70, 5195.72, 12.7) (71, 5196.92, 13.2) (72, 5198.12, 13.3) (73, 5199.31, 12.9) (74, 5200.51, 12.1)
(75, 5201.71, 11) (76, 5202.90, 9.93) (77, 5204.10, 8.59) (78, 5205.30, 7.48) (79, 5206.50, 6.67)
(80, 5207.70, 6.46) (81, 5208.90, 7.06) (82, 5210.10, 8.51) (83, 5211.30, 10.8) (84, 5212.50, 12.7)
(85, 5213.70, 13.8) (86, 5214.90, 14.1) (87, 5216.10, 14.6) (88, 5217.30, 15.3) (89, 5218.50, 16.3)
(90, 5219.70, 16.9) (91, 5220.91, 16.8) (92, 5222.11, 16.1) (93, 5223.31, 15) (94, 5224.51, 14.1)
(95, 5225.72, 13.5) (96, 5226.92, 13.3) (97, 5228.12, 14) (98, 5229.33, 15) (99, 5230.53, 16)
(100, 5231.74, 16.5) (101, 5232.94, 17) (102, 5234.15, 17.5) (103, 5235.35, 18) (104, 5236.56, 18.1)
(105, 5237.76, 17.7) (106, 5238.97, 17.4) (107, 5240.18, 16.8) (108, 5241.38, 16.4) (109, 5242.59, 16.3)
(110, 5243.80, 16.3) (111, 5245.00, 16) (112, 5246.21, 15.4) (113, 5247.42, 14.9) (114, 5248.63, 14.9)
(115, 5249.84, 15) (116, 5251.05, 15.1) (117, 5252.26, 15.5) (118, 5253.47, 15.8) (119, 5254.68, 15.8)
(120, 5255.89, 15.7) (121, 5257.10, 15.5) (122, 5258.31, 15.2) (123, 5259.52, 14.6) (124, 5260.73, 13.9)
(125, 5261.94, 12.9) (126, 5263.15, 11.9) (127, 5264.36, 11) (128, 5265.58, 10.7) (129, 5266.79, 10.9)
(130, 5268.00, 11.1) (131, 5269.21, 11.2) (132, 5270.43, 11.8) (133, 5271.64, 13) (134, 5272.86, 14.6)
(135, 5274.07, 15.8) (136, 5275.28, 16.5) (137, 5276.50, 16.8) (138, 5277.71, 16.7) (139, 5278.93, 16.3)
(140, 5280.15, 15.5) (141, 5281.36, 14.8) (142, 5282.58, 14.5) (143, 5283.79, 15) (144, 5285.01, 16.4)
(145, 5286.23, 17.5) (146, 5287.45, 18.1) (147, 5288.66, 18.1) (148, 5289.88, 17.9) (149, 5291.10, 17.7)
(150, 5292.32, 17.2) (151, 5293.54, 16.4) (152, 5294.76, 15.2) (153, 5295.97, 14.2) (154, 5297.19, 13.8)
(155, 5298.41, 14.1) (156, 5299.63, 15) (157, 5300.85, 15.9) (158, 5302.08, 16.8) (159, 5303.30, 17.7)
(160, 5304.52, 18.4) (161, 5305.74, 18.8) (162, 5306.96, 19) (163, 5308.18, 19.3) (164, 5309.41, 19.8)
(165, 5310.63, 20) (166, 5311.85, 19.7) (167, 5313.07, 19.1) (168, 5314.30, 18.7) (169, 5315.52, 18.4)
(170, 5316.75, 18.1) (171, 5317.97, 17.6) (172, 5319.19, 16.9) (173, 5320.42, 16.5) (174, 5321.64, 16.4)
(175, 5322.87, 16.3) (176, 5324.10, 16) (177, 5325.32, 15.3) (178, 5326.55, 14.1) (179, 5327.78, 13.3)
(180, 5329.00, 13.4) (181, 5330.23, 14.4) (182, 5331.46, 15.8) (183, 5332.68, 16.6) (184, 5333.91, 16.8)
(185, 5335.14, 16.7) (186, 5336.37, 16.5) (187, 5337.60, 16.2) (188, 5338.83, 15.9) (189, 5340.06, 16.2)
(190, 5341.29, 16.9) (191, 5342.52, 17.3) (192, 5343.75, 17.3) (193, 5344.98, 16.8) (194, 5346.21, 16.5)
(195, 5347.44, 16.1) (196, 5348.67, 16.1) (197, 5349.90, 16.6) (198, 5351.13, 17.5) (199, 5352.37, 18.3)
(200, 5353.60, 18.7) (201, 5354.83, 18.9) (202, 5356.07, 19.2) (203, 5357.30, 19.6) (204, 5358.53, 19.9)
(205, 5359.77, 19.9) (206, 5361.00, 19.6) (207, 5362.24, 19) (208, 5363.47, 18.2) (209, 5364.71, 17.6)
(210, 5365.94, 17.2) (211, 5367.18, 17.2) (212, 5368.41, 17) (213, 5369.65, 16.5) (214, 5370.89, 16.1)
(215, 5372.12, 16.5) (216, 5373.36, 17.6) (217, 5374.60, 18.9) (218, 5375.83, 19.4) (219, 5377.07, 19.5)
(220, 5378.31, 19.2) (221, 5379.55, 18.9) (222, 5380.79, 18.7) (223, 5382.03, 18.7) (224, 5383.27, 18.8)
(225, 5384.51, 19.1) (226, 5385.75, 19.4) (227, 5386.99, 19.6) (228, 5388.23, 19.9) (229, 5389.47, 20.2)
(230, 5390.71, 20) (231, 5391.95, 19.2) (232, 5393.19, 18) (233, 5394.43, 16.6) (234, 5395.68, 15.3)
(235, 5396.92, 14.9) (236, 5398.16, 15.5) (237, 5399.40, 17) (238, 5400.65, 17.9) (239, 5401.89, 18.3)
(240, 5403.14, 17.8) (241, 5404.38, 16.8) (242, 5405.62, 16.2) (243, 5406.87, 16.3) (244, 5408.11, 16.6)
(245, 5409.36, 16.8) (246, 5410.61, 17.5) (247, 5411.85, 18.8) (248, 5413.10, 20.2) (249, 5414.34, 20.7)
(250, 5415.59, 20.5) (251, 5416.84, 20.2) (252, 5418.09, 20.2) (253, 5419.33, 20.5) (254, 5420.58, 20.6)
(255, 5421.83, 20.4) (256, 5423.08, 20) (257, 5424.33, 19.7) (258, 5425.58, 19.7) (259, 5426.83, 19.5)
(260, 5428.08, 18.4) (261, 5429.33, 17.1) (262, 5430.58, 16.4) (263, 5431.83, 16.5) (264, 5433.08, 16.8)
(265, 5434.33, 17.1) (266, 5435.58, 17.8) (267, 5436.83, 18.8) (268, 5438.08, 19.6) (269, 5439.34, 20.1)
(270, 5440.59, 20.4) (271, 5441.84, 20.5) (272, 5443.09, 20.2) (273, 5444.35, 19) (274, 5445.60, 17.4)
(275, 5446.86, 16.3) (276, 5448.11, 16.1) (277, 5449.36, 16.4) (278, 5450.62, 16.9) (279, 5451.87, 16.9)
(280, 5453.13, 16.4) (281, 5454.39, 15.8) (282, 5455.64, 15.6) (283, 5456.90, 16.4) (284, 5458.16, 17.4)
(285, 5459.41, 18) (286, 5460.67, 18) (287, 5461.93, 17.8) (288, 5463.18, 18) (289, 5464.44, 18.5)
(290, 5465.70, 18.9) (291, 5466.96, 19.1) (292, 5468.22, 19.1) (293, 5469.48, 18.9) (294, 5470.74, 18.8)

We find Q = 1.74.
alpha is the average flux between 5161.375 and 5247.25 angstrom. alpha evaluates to 12.2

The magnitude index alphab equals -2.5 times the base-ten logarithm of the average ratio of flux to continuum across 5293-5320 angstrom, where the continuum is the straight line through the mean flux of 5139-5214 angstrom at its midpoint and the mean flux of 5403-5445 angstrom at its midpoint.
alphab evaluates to -0.18 mag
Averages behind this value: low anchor 10.3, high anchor 18.8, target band 17.4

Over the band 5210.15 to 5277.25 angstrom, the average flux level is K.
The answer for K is 14.8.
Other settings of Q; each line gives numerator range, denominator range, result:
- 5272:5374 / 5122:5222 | 1.55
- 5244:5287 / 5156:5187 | 1.47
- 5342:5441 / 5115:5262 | 1.49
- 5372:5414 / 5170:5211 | 1.88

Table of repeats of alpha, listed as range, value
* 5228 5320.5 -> 16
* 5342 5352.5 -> 16.9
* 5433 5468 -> 17.9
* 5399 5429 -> 18.8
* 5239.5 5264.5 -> 15.1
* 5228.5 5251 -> 16.3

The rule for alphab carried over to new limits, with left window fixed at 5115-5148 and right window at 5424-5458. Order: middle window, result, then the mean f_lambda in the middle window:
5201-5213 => 0.41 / 8.92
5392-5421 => -0.05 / 18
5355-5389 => -0.13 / 18.6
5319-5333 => 0.01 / 15.3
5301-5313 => -0.23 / 18.7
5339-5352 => -0.06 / 16.7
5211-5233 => -0.11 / 14.8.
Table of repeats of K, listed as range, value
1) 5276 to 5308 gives 16.5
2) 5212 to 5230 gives 14.8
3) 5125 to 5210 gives 10.5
